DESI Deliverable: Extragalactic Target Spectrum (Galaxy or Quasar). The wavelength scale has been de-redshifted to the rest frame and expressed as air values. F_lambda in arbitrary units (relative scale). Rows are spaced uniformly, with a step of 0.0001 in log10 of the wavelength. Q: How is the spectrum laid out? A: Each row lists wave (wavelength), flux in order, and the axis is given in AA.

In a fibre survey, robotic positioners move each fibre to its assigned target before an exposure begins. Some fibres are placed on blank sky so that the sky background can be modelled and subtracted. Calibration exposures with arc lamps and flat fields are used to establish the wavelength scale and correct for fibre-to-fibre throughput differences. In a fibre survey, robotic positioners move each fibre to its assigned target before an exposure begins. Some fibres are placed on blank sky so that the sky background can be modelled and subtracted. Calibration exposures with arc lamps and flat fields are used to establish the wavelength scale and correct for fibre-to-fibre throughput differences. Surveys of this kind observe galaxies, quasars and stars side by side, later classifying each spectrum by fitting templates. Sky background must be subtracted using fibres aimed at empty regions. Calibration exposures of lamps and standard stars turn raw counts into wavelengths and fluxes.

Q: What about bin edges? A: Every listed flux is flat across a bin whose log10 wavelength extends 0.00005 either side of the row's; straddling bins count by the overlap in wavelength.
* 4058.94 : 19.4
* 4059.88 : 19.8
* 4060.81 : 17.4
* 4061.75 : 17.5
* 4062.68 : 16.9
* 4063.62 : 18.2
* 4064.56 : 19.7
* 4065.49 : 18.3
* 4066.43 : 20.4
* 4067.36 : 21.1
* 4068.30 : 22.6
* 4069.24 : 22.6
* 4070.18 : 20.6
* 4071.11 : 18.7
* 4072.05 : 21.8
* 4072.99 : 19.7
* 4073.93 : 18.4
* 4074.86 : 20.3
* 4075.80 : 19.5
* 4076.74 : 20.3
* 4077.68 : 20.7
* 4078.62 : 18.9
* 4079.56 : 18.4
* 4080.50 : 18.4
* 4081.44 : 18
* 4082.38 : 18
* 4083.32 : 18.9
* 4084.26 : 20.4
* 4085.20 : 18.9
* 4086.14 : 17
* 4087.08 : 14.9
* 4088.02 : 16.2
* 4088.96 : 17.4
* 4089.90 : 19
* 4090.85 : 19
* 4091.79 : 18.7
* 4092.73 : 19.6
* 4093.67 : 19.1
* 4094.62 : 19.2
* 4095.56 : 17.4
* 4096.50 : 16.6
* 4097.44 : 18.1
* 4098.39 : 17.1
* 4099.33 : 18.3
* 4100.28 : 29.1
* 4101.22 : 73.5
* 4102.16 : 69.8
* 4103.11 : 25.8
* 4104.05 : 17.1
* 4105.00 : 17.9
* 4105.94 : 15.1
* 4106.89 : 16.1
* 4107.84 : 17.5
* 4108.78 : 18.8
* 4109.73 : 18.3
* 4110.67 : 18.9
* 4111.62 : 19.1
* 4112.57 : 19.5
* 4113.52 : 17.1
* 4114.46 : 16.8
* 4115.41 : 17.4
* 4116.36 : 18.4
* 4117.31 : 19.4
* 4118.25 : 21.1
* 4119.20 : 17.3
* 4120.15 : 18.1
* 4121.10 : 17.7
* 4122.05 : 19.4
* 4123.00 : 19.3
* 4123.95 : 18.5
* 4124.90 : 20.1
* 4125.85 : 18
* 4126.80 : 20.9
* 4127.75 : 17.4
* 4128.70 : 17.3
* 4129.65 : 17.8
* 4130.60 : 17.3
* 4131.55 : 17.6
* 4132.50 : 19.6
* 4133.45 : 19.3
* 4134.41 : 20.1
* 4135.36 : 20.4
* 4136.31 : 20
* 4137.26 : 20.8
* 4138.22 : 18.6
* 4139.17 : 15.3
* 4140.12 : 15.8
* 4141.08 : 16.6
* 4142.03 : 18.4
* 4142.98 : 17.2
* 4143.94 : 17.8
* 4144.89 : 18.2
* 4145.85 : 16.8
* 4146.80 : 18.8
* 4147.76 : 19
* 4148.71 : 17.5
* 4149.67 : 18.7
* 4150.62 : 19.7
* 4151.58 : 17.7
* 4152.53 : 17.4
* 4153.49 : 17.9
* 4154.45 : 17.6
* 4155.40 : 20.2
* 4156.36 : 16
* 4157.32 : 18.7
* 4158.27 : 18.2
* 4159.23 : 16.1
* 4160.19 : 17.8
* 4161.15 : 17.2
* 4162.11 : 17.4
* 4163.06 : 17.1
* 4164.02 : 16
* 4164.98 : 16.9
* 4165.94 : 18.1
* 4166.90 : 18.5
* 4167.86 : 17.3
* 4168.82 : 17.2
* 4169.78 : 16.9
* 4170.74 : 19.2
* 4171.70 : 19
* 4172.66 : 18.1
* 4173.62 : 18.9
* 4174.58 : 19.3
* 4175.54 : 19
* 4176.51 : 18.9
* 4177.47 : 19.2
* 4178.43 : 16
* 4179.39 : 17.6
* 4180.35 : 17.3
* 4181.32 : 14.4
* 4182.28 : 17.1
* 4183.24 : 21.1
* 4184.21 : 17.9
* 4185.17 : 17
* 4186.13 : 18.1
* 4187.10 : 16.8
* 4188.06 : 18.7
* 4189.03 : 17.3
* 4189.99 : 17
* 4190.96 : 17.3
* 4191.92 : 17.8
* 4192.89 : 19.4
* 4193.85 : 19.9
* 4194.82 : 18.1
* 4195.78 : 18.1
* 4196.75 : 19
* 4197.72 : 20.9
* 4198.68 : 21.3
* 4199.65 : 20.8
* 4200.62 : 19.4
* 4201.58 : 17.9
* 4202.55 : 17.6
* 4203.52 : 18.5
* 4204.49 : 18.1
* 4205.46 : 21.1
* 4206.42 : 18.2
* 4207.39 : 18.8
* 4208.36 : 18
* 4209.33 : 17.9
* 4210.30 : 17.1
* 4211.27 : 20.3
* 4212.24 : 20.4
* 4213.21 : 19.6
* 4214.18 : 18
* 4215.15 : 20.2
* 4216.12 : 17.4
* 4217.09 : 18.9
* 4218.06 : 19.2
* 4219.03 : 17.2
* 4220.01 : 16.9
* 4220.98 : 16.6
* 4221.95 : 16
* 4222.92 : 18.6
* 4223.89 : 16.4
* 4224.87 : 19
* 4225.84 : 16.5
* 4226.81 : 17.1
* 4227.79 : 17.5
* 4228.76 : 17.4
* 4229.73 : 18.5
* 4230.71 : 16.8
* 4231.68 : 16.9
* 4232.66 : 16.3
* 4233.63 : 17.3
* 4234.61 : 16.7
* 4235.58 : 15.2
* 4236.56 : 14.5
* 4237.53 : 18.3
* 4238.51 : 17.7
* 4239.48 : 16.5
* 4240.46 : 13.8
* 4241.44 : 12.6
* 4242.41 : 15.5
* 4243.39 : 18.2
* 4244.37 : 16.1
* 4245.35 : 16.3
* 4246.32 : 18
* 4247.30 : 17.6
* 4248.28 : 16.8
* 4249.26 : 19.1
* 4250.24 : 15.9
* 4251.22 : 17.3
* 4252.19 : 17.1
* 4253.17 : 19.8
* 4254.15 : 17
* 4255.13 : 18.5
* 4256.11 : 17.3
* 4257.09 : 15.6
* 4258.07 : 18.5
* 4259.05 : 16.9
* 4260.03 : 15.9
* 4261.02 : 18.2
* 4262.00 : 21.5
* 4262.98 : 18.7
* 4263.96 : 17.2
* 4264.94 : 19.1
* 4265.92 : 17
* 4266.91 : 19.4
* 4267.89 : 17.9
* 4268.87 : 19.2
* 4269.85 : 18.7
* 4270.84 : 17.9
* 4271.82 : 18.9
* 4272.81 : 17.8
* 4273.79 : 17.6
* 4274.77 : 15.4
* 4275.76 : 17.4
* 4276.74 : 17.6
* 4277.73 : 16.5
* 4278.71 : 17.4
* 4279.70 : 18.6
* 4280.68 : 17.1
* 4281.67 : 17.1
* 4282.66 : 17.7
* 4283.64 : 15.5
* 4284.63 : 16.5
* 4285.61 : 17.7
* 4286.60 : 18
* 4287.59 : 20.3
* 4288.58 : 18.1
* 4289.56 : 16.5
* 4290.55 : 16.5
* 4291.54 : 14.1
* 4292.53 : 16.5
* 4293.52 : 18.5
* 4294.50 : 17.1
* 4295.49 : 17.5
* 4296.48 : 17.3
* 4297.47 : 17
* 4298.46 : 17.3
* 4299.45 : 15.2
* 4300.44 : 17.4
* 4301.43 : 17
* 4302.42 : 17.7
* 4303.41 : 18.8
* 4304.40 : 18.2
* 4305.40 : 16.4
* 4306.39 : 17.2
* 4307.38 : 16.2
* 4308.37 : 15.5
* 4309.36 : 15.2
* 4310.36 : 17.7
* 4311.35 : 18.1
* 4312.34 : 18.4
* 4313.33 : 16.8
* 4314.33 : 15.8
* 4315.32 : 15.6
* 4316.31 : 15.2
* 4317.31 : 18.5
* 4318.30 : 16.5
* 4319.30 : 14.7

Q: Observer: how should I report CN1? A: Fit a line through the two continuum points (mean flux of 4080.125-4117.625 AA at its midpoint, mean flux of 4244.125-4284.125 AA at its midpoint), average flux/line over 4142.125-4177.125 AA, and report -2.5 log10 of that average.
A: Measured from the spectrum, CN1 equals 0.11 mag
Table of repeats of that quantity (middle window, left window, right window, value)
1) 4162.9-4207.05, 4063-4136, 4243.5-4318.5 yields 0.04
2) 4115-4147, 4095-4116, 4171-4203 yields 0.18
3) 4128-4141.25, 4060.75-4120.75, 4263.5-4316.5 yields 0.08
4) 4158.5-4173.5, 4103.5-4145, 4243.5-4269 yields 0.03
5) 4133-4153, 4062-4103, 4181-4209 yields 0.09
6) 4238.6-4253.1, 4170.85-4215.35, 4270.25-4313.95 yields 0.08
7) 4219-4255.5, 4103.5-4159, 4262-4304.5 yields 0.05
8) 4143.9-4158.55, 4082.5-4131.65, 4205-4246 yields 0.07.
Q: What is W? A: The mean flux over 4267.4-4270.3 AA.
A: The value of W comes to 18.6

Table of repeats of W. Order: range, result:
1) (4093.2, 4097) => 18.1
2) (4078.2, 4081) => 18.5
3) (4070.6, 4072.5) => 20.3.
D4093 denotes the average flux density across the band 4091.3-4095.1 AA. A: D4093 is 19.2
